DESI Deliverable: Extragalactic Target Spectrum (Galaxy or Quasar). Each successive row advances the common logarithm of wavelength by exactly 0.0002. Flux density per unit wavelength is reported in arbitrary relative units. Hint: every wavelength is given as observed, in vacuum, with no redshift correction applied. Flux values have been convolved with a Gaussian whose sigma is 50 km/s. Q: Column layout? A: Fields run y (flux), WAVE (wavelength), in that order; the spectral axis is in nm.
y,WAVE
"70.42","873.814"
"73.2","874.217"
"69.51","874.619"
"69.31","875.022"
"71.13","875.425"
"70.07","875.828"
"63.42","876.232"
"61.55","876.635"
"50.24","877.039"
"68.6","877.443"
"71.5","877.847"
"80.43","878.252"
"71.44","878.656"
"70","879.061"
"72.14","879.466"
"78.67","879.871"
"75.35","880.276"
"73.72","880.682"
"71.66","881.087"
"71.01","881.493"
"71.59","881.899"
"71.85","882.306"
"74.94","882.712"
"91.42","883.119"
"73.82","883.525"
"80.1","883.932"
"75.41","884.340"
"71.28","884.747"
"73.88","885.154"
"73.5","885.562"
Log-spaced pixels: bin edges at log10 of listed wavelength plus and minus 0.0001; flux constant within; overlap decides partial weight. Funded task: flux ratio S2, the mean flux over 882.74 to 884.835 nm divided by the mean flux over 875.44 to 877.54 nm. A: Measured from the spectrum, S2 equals 1.2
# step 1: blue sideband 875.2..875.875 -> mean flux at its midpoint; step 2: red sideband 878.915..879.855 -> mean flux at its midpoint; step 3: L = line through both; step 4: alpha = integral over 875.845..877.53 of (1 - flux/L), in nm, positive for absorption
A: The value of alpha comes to 0.23 nm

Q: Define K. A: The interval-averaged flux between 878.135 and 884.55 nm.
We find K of 75.2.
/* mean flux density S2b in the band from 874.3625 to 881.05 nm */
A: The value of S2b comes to 69.9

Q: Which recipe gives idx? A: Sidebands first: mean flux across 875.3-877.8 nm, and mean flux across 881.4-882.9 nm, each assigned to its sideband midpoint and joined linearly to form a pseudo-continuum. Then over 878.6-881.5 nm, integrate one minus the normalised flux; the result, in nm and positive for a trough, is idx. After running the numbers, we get -0.16 nm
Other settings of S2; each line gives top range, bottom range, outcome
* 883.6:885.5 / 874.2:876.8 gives 1.10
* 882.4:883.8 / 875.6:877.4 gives 1.28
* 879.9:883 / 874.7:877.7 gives 1.13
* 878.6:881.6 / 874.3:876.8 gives 1.08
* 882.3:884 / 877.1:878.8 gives 1.11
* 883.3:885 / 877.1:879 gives 1.06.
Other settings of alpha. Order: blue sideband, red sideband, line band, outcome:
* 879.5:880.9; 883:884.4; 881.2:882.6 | 0.107 nm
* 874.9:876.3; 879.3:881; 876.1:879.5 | 0.202 nm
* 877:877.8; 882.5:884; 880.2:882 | 0.035 nm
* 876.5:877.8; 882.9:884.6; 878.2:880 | -0.190 nm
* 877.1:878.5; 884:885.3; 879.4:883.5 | -0.142 nm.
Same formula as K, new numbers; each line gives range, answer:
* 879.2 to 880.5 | 75.1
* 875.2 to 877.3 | 63.5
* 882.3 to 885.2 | 77.1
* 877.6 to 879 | 73.8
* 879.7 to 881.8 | 73.9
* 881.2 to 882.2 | 71.3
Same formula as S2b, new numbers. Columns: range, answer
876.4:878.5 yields 66.5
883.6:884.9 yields 75.6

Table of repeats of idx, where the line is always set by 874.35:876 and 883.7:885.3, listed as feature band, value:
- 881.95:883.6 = -0.077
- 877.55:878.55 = -0.043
